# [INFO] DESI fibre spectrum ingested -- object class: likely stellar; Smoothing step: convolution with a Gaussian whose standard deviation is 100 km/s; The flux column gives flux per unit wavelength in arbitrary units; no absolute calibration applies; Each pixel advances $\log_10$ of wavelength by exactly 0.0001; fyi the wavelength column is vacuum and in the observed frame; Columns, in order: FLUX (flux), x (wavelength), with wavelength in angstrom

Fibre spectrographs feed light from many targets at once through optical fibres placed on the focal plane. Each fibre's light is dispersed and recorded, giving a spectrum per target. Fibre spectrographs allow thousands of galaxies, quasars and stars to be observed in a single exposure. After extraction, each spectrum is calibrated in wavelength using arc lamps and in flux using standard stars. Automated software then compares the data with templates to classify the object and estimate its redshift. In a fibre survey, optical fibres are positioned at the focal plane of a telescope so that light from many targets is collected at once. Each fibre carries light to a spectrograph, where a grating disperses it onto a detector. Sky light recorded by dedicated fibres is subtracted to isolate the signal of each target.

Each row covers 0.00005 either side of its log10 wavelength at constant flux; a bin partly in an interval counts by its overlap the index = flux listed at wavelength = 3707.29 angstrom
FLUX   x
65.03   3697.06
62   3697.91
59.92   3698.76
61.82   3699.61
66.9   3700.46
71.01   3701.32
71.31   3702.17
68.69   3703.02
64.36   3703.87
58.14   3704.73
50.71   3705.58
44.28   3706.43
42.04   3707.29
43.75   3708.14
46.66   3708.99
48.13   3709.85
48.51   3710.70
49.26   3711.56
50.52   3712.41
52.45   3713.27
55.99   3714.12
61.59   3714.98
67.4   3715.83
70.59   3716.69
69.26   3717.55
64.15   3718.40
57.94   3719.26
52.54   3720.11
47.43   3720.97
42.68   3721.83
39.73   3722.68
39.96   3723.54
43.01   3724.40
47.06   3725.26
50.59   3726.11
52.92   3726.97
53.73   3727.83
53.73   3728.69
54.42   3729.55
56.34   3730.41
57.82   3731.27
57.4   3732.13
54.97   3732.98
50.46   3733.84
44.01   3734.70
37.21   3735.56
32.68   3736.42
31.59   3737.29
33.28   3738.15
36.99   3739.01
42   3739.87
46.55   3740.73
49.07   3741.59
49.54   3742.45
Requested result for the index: 42.04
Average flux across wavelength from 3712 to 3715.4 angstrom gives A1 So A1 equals 55.1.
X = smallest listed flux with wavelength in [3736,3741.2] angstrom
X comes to 31.59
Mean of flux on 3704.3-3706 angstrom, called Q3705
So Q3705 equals 54.4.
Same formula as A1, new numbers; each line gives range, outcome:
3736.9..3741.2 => 38.3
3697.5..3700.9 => 62.6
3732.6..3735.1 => 49.8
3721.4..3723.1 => 41.3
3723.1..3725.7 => 43.4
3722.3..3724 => 39.8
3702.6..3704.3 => 66.5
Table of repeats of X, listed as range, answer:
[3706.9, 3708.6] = 42.04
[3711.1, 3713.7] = 49.26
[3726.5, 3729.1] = 52.92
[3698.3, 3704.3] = 59.92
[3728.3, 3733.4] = 53.73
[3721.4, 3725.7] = 39.73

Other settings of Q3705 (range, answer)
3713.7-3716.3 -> 61.7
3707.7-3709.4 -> 45.4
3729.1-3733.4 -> 56.3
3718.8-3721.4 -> 52.7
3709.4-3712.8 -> 49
